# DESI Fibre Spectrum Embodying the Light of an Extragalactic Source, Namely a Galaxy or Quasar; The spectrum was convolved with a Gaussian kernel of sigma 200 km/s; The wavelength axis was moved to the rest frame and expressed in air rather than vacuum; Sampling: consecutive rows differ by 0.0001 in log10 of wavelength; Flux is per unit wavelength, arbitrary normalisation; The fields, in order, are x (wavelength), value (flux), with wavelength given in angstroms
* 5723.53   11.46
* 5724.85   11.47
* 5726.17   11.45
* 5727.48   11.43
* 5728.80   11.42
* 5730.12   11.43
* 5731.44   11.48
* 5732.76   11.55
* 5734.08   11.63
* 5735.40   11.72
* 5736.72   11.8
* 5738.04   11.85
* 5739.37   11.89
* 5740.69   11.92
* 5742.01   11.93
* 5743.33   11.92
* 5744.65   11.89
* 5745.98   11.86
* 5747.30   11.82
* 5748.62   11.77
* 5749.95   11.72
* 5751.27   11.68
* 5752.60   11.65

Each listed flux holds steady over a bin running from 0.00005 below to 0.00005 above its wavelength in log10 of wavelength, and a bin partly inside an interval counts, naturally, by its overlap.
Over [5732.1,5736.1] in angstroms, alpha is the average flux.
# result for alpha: 11.6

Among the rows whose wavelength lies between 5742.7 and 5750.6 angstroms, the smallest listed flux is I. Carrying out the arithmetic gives 11.72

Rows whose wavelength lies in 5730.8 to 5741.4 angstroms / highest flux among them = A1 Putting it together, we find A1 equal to 11.92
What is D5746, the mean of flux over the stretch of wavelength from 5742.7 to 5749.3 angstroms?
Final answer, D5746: 11.8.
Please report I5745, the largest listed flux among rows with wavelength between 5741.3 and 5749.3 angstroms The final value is 11.93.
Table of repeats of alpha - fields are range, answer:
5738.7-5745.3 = 11.9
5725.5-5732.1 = 11.5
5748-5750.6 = 11.7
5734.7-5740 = 11.8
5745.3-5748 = 11.8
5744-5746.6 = 11.8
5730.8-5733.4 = 11.5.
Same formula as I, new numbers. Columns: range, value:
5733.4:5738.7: 11.63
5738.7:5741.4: 11.89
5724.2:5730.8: 11.42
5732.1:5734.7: 11.55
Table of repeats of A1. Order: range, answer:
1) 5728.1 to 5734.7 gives 11.63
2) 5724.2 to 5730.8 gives 11.47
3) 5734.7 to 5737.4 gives 11.8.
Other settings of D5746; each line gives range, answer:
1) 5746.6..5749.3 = 11.8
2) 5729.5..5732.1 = 11.5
